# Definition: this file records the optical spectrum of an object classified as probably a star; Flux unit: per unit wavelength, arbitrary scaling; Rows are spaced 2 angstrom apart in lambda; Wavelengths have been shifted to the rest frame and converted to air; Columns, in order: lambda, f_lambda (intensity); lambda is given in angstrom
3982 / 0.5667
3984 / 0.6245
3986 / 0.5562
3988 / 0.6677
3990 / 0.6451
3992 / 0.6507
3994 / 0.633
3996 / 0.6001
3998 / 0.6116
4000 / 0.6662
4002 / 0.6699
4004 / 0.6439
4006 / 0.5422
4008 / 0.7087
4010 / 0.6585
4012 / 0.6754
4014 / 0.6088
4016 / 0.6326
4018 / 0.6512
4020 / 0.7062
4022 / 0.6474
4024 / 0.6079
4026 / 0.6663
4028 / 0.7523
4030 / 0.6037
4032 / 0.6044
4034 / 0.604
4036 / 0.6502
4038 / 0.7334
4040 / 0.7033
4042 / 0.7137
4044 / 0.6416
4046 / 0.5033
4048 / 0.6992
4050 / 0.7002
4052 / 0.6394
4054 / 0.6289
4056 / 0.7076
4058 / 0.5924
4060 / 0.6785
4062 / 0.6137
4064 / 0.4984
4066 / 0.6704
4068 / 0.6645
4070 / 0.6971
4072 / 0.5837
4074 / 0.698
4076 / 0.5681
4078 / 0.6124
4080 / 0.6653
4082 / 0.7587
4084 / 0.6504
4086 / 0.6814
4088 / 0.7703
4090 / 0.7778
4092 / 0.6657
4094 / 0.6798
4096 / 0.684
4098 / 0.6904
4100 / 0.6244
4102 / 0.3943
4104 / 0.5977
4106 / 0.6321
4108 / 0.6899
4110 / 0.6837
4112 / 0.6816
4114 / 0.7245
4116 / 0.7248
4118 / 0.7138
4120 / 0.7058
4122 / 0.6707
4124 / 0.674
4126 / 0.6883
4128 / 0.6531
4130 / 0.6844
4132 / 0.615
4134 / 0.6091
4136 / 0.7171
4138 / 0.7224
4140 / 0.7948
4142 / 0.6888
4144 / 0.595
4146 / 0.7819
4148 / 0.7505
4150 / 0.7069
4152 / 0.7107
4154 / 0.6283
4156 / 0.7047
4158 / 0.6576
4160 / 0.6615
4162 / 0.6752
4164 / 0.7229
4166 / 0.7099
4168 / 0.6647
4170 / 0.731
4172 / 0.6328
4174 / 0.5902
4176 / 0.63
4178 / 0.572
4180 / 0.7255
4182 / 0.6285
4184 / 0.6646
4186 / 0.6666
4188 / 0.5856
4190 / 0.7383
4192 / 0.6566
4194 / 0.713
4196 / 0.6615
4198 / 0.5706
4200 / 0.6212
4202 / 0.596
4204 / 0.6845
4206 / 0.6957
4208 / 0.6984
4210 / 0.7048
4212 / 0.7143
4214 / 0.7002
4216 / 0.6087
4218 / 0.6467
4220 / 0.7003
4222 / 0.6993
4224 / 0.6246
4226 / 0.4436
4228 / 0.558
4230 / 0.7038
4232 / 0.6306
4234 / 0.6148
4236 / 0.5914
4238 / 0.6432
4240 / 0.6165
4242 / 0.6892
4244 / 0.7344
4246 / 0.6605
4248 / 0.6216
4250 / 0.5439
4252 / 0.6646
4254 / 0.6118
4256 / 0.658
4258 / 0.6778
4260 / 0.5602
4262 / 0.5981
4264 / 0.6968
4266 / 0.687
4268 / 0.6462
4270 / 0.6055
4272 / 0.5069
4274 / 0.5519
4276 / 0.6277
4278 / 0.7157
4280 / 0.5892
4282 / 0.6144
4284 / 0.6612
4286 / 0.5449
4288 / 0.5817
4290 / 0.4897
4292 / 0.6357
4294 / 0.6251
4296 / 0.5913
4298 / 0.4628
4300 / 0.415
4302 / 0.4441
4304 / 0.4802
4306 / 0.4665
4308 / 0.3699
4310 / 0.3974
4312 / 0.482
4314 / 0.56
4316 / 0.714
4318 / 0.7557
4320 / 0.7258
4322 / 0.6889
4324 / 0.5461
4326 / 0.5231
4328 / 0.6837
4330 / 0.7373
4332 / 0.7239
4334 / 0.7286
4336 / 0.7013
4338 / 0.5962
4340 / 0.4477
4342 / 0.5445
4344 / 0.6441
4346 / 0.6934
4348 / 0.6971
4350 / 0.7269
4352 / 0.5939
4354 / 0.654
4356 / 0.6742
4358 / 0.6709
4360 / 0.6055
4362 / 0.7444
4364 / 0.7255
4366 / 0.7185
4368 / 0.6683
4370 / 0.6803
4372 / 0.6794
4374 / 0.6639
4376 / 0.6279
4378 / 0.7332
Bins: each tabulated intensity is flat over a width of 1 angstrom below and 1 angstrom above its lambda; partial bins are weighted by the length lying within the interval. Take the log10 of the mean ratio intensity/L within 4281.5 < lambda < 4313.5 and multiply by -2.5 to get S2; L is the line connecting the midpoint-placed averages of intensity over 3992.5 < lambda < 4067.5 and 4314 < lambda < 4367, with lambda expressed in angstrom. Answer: 0.27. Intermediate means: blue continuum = 0.645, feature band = 0.516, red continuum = 0.662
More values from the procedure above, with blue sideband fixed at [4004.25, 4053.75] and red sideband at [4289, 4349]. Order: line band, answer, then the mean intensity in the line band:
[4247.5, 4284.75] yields -0.04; 0.623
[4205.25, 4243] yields -0.07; 0.646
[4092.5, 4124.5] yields -0.05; 0.661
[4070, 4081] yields 0.02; 0.632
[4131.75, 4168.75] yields -0.11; 0.692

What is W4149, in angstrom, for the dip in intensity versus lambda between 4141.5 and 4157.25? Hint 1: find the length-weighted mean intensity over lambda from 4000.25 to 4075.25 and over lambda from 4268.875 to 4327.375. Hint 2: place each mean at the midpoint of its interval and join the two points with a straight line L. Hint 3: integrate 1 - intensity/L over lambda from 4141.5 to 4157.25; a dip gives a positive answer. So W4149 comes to -2.1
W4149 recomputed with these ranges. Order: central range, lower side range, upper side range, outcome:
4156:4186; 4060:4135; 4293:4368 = -0.9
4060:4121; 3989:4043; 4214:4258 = -1.4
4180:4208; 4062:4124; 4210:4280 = -0.6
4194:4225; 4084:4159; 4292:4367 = -0.6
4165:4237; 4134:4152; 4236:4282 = 2.4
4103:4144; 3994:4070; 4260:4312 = -4.4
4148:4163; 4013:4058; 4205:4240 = -0.8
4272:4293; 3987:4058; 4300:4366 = 0.8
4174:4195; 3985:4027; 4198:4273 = -0.5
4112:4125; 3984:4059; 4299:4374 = -1.3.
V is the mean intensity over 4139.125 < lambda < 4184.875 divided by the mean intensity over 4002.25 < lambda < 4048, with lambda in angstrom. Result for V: 1.05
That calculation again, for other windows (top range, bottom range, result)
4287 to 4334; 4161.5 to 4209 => 0.87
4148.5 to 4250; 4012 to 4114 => 1.00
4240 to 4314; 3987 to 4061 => 0.89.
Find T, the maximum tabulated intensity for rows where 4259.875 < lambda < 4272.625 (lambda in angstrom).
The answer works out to 0.6968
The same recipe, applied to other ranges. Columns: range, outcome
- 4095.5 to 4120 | 0.7248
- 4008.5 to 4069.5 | 0.7523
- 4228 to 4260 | 0.7344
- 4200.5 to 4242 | 0.7143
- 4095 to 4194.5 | 0.7948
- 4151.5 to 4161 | 0.7107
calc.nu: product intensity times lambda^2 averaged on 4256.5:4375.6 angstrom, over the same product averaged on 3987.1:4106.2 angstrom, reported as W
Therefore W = 1.08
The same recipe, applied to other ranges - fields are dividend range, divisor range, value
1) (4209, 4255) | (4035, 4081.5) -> 1.08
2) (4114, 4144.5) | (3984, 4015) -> 1.15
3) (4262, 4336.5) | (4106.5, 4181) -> 0.94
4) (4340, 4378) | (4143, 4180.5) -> 1.08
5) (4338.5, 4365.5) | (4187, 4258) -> 1.07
